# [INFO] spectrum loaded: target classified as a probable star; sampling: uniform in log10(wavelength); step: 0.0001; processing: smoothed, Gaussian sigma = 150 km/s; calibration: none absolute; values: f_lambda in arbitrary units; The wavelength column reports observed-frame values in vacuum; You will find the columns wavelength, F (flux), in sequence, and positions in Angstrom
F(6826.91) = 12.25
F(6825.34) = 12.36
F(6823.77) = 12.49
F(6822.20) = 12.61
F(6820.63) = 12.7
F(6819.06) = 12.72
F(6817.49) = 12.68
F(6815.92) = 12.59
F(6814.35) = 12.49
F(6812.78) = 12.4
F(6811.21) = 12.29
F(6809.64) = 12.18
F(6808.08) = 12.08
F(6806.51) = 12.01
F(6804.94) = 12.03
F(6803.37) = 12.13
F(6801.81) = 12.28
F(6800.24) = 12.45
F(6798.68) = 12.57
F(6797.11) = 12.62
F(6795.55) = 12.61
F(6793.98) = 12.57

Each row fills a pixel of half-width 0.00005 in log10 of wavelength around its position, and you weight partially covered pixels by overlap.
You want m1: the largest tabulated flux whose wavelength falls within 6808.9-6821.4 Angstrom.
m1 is 12.72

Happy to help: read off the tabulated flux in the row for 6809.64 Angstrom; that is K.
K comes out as 12.18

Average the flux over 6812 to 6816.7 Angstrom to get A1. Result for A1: 12.5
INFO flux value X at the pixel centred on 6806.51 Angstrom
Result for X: 12.01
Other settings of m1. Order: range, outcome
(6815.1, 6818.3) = 12.68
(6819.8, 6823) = 12.7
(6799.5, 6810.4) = 12.45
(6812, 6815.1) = 12.49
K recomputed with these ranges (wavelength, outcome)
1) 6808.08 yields 12.08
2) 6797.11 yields 12.62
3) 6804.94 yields 12.03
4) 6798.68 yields 12.57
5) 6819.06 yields 12.72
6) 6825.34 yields 12.36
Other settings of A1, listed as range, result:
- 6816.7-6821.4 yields 12.7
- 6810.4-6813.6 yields 12.3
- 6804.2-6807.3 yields 12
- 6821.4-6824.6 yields 12.6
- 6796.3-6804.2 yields 12.4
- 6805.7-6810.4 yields 12.1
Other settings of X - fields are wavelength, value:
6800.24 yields 12.45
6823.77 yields 12.49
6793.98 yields 12.57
